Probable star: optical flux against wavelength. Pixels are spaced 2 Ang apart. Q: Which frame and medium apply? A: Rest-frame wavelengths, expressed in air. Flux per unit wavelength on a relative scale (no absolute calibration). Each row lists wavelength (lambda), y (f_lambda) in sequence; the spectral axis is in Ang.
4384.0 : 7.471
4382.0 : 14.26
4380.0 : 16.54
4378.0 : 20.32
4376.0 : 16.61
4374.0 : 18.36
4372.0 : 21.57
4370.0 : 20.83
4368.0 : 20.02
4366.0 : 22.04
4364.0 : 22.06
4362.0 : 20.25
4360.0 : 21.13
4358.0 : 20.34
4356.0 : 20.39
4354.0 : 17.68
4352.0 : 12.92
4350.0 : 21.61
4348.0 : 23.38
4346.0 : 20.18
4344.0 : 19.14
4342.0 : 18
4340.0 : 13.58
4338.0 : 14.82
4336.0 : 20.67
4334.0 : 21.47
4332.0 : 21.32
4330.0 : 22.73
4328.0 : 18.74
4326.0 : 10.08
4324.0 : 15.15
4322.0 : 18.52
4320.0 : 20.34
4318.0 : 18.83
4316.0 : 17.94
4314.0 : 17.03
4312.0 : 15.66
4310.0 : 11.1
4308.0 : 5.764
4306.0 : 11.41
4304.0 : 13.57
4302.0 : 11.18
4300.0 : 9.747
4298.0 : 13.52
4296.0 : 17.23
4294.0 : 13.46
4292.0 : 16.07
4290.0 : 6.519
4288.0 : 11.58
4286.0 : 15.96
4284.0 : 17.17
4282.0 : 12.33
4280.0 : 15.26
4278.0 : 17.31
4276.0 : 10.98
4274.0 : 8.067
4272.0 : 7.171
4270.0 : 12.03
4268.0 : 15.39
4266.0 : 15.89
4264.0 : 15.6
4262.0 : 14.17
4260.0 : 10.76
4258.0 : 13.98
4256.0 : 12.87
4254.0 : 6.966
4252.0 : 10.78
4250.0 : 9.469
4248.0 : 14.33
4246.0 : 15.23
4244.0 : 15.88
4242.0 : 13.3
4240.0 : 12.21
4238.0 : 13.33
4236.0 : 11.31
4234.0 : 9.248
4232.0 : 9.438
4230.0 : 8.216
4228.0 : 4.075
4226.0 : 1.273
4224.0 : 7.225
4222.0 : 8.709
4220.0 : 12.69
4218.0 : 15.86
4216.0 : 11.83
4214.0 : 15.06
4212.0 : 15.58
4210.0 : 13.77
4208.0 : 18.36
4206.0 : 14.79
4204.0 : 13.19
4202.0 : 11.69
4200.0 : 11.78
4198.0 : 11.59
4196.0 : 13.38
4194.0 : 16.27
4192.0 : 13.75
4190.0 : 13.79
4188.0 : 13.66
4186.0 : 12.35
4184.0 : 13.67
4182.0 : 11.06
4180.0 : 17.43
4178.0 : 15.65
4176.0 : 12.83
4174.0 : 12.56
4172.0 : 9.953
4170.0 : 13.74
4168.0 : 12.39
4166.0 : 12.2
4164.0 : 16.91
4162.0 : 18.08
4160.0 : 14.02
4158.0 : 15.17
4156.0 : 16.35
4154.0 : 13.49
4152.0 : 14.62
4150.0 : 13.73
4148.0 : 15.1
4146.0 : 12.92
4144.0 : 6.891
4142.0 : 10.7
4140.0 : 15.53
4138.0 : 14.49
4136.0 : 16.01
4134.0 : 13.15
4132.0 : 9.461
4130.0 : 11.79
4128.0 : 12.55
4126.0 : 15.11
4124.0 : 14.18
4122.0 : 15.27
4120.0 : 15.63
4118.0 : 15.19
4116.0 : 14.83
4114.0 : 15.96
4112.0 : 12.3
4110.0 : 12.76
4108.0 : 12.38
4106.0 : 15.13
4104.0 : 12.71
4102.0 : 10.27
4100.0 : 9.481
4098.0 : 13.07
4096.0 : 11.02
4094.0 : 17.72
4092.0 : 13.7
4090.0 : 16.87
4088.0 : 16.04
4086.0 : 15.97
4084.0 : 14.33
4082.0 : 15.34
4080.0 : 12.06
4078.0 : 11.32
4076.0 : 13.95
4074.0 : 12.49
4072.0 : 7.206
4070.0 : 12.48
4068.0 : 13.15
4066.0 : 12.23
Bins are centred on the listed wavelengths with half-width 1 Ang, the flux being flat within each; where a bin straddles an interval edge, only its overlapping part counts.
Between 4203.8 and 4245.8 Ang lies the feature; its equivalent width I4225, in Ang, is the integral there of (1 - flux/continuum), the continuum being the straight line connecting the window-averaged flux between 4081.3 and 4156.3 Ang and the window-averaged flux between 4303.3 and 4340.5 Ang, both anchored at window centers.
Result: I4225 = 9.3 Ang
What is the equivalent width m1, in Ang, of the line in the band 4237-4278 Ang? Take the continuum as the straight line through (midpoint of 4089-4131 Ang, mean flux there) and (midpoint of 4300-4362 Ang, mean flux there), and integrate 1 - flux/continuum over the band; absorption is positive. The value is 8.8 Ang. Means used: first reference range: 13.7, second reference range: 17.1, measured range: 12.5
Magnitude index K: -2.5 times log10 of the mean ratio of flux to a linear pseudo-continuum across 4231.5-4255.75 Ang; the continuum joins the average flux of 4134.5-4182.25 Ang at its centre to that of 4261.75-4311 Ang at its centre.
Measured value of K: 0.11 mag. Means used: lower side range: 13.9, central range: 11.9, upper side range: 12.7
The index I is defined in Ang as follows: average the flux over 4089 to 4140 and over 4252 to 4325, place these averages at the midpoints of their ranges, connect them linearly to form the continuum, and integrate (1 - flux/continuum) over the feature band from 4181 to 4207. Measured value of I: 0.83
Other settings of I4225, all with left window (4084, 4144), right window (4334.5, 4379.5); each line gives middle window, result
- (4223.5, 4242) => 8.7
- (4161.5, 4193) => 3.0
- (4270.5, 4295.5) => 6.9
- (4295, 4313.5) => 6.0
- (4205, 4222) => 1.7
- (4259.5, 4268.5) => 1.4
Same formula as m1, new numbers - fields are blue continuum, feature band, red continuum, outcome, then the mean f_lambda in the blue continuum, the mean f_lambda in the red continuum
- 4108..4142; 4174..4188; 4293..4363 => 0.91 Ang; 13.9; 16.8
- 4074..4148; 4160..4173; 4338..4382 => 0.76 Ang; 13.5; 19.2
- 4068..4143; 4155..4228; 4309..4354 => 9.28 Ang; 13.5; 17.9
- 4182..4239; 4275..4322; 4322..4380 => 6.92 Ang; 12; 19.1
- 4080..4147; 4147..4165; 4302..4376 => -1.10 Ang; 13.6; 17.9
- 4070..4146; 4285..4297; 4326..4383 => 2.85 Ang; 13.3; 19.2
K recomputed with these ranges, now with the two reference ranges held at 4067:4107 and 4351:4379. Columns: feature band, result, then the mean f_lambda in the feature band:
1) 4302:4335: 0.16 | 16.1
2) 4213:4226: 0.41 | 11.1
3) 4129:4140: 0.09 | 13.2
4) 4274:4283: 0.30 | 13.3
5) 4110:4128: -0.05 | 14.6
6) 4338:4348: 0.07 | 18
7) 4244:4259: 0.36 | 12.2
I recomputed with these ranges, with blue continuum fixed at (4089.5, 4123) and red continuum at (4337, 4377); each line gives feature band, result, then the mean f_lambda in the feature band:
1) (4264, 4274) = 2.8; 12.5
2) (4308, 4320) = 1.8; 15.6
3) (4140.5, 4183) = 3.8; 13.6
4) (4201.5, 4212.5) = 0.9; 14.6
